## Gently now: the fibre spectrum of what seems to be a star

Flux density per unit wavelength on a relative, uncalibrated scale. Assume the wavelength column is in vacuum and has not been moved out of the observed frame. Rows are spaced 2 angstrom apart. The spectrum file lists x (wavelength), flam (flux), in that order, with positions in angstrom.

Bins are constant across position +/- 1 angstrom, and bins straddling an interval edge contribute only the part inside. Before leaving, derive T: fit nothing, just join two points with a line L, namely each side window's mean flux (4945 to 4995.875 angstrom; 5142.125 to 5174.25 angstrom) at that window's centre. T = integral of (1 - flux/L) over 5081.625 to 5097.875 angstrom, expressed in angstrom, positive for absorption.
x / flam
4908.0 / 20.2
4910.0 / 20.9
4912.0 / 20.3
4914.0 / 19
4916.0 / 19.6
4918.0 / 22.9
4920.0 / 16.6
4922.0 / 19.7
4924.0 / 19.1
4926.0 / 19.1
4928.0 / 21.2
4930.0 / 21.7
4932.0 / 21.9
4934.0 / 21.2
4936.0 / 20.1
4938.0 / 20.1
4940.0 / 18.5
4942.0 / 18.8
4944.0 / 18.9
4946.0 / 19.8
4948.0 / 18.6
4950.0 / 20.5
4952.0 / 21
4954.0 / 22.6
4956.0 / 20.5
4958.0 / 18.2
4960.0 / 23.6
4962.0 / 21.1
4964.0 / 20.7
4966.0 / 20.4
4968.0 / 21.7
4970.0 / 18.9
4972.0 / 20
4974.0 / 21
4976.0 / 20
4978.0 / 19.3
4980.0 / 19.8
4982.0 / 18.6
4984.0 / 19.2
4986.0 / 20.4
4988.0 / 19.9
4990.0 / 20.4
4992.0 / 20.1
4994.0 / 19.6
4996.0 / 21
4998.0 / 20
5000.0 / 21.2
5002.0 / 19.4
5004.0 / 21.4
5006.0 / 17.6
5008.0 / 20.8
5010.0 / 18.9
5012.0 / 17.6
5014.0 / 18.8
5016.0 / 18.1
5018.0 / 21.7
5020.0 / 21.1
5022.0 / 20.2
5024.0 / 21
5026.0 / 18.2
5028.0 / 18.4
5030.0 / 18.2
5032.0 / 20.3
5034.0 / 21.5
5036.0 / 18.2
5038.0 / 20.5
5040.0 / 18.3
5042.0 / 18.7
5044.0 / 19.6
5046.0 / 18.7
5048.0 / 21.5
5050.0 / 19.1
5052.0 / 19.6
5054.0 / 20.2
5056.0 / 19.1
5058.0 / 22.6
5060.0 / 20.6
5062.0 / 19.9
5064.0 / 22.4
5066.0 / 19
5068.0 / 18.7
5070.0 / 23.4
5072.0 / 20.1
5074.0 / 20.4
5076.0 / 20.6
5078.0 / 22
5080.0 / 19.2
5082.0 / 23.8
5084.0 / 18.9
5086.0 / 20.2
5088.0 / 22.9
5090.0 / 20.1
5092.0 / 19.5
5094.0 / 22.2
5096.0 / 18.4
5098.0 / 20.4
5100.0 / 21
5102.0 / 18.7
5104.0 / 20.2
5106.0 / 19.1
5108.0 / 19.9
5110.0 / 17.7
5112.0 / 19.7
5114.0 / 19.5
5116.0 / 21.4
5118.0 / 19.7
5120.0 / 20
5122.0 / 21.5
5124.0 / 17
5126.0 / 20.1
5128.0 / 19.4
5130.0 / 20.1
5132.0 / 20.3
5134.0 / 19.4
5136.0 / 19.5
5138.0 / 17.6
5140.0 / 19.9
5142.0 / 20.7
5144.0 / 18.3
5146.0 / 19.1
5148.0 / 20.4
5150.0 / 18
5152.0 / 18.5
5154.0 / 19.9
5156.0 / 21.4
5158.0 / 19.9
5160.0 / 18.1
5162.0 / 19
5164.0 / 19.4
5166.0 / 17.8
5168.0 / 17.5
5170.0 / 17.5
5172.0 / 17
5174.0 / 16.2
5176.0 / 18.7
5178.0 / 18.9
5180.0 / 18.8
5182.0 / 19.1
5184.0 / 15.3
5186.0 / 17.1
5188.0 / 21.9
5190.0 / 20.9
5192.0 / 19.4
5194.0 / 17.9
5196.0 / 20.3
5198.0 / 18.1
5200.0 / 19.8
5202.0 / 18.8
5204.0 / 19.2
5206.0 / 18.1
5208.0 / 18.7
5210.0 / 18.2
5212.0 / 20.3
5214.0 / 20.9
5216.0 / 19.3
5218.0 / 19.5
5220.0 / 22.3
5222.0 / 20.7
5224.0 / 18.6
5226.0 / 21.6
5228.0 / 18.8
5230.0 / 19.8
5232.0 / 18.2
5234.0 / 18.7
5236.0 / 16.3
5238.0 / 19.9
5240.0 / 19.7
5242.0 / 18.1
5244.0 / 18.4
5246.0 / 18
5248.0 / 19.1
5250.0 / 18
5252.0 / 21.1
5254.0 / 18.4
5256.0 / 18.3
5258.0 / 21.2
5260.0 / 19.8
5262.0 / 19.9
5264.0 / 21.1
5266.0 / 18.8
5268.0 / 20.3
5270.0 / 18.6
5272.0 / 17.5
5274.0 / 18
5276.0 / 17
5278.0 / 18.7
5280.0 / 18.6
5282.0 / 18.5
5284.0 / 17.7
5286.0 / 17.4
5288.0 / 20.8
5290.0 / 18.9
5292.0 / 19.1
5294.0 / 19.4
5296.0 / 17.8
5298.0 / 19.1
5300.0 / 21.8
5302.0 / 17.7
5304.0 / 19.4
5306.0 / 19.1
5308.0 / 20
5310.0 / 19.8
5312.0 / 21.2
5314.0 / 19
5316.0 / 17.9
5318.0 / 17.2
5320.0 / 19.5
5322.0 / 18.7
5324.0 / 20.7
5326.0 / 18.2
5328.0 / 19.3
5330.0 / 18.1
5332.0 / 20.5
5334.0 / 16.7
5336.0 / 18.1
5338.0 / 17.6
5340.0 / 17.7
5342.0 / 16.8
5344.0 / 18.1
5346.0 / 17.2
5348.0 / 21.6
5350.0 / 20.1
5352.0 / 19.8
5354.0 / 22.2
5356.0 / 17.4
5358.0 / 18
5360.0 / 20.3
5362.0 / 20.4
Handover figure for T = -1.1 angstrom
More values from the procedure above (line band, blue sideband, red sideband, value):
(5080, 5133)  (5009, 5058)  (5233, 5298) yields -2.0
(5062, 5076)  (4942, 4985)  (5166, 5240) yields -0.7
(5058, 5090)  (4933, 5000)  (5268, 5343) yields -1.9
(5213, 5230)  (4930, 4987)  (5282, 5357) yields -0.8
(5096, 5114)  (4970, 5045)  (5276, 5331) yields -0.1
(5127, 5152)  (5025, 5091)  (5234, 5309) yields 0.4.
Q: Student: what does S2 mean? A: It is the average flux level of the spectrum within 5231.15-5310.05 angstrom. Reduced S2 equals 18.9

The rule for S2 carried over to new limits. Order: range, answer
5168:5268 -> 19.1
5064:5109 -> 20.4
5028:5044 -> 19.3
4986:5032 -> 19.7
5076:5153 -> 19.9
